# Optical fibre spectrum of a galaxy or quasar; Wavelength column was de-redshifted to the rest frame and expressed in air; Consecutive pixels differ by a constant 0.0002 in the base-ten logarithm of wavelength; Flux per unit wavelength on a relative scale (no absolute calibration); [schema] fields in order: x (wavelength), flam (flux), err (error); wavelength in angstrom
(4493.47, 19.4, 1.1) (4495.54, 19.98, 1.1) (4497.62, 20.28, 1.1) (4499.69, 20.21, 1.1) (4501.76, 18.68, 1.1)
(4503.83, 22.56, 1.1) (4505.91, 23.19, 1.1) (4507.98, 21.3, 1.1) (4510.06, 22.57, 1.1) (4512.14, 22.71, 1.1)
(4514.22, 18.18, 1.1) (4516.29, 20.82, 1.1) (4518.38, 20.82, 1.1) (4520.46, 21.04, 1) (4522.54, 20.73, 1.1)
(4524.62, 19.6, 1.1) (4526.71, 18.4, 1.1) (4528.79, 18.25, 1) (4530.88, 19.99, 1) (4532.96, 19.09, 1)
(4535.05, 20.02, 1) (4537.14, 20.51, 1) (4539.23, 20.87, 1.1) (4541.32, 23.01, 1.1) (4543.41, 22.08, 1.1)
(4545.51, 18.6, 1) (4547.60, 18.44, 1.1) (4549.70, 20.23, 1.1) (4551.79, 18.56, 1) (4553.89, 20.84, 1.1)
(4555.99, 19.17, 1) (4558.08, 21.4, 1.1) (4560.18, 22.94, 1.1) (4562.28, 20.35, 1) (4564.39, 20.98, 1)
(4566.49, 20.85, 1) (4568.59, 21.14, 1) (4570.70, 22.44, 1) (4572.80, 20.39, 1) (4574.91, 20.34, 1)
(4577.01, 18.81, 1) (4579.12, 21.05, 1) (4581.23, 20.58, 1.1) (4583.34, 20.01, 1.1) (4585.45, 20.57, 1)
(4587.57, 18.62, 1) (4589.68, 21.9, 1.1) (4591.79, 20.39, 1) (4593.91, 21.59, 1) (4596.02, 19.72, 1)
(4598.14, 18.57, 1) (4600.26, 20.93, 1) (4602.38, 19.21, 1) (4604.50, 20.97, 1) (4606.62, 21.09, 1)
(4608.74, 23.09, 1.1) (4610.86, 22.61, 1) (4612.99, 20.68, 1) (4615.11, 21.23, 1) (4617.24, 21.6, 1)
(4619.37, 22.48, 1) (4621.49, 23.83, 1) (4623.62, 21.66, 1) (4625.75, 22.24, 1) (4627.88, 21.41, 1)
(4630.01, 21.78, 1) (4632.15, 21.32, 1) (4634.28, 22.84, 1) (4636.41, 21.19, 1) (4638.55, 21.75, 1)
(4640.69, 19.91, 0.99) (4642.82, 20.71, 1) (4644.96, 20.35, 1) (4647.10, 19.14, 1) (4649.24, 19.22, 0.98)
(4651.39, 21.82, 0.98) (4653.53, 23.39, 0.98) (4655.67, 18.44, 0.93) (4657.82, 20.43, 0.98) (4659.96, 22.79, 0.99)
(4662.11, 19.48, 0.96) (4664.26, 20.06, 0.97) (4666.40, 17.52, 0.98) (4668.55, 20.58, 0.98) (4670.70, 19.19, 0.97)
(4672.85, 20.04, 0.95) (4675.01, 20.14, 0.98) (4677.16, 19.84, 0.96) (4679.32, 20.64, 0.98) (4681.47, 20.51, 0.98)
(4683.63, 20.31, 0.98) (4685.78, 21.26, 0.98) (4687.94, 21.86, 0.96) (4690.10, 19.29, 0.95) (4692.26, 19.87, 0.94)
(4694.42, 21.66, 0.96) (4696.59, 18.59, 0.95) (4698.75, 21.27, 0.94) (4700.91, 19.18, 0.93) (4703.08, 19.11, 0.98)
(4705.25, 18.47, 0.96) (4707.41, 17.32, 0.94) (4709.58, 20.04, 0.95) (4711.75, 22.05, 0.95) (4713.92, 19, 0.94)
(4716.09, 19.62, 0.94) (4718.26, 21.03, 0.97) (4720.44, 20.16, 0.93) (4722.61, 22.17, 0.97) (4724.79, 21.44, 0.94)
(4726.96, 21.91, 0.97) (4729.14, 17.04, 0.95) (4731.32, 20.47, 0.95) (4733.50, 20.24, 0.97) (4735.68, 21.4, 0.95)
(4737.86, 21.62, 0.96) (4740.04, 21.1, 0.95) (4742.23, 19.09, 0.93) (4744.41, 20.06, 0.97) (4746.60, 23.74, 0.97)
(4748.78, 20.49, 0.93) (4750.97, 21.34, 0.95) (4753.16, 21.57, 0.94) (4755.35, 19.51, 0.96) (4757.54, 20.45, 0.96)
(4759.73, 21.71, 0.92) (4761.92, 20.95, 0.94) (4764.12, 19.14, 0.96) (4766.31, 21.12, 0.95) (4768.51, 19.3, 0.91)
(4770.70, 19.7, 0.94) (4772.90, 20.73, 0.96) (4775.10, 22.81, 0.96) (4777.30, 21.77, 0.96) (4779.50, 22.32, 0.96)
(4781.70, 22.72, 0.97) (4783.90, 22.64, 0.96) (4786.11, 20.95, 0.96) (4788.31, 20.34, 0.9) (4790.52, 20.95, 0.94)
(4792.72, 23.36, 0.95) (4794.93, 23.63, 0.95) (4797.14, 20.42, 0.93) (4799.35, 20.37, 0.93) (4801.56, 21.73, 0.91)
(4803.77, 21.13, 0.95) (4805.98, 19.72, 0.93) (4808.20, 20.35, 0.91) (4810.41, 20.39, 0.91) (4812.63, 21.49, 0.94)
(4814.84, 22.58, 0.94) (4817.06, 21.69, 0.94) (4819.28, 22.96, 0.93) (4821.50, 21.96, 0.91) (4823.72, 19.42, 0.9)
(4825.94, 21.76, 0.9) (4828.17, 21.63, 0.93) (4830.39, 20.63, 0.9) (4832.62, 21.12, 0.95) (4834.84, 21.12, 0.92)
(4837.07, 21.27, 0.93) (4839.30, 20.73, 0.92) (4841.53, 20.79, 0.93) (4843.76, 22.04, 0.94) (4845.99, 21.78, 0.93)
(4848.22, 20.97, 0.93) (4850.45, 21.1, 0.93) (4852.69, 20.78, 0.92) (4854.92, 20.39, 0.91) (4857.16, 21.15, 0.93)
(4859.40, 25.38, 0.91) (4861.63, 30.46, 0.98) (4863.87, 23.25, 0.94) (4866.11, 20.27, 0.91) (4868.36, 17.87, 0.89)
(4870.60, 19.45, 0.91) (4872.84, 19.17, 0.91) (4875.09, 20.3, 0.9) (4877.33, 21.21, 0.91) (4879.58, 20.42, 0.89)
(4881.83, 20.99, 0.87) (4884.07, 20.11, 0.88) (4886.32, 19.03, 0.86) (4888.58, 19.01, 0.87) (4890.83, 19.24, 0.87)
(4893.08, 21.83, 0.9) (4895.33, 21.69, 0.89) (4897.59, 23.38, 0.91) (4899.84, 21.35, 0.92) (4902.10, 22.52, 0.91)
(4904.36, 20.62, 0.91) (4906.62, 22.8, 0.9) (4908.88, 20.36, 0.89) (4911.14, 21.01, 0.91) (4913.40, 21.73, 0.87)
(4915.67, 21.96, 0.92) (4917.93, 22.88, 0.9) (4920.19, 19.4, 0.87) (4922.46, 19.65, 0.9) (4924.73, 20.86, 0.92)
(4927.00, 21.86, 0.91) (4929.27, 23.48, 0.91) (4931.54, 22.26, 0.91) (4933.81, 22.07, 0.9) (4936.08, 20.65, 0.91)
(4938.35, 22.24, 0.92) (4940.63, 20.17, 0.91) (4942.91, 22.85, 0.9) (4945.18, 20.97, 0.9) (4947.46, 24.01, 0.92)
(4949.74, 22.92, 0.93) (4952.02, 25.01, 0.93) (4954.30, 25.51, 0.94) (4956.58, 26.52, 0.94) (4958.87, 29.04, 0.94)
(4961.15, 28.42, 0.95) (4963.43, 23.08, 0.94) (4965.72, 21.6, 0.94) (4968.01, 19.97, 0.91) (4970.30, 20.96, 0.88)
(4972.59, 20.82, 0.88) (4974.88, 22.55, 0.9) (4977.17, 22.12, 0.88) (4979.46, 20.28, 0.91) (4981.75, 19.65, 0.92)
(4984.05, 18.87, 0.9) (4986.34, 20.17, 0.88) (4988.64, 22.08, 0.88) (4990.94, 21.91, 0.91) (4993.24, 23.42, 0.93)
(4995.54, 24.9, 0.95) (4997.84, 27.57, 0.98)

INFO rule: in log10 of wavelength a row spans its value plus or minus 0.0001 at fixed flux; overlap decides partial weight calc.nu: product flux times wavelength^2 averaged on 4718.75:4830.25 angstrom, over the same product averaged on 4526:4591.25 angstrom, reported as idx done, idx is 1.14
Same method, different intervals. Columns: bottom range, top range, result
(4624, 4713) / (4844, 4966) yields 1.19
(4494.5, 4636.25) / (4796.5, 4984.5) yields 1.20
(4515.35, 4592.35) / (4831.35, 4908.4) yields 1.19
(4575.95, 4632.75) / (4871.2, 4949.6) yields 1.15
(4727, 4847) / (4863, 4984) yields 1.09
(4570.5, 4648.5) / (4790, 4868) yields 1.13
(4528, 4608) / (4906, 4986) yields 1.28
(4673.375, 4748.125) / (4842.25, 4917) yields 1.12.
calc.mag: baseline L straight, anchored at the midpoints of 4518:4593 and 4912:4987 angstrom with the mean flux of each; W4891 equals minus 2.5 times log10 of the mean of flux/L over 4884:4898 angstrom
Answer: 0.08 mag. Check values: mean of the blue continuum 20.4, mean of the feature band 20.5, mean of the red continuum 22.3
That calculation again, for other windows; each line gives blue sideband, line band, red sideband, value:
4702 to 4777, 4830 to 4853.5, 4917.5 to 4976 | 0.02 mag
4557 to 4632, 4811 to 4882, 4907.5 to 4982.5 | 0.03 mag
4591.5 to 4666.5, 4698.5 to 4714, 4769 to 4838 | 0.09 mag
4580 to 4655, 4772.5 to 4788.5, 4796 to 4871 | -0.03 mag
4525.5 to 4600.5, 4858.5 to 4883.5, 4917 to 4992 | 0.01 mag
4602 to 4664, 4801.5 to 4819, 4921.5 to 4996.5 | 0.04 mag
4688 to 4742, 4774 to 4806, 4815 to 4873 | -0.04 mag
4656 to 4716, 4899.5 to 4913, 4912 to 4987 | 0.02 mag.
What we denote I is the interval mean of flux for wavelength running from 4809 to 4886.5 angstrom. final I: 21.3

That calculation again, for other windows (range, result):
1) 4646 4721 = 20.1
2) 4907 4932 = 21.4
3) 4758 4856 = 21.2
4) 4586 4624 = 21.1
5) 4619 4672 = 20.9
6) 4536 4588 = 20.5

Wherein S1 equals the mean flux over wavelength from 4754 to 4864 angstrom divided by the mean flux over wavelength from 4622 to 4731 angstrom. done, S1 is 1.1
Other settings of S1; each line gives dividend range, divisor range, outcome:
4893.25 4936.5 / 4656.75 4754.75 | 1.06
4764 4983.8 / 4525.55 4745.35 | 1.05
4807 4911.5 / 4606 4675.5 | 1.01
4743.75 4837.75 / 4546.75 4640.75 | 1.01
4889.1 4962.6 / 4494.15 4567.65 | 1.10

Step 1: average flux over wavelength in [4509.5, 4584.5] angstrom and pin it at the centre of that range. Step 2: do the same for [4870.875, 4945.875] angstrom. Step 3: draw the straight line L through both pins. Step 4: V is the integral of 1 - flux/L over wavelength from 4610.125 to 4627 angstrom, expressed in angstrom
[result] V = -1.2 angstrom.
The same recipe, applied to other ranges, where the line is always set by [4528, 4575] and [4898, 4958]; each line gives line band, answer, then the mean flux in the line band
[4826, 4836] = 0.25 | 21.2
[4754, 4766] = 0.56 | 20.4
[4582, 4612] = 0.02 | 20.7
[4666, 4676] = 0.66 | 19.6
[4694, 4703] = 0.51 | 19.9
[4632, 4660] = 0.04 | 20.9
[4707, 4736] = 1.27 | 20.3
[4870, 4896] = 2.12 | 20.2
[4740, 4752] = 0.23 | 21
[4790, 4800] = -0.13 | 21.9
